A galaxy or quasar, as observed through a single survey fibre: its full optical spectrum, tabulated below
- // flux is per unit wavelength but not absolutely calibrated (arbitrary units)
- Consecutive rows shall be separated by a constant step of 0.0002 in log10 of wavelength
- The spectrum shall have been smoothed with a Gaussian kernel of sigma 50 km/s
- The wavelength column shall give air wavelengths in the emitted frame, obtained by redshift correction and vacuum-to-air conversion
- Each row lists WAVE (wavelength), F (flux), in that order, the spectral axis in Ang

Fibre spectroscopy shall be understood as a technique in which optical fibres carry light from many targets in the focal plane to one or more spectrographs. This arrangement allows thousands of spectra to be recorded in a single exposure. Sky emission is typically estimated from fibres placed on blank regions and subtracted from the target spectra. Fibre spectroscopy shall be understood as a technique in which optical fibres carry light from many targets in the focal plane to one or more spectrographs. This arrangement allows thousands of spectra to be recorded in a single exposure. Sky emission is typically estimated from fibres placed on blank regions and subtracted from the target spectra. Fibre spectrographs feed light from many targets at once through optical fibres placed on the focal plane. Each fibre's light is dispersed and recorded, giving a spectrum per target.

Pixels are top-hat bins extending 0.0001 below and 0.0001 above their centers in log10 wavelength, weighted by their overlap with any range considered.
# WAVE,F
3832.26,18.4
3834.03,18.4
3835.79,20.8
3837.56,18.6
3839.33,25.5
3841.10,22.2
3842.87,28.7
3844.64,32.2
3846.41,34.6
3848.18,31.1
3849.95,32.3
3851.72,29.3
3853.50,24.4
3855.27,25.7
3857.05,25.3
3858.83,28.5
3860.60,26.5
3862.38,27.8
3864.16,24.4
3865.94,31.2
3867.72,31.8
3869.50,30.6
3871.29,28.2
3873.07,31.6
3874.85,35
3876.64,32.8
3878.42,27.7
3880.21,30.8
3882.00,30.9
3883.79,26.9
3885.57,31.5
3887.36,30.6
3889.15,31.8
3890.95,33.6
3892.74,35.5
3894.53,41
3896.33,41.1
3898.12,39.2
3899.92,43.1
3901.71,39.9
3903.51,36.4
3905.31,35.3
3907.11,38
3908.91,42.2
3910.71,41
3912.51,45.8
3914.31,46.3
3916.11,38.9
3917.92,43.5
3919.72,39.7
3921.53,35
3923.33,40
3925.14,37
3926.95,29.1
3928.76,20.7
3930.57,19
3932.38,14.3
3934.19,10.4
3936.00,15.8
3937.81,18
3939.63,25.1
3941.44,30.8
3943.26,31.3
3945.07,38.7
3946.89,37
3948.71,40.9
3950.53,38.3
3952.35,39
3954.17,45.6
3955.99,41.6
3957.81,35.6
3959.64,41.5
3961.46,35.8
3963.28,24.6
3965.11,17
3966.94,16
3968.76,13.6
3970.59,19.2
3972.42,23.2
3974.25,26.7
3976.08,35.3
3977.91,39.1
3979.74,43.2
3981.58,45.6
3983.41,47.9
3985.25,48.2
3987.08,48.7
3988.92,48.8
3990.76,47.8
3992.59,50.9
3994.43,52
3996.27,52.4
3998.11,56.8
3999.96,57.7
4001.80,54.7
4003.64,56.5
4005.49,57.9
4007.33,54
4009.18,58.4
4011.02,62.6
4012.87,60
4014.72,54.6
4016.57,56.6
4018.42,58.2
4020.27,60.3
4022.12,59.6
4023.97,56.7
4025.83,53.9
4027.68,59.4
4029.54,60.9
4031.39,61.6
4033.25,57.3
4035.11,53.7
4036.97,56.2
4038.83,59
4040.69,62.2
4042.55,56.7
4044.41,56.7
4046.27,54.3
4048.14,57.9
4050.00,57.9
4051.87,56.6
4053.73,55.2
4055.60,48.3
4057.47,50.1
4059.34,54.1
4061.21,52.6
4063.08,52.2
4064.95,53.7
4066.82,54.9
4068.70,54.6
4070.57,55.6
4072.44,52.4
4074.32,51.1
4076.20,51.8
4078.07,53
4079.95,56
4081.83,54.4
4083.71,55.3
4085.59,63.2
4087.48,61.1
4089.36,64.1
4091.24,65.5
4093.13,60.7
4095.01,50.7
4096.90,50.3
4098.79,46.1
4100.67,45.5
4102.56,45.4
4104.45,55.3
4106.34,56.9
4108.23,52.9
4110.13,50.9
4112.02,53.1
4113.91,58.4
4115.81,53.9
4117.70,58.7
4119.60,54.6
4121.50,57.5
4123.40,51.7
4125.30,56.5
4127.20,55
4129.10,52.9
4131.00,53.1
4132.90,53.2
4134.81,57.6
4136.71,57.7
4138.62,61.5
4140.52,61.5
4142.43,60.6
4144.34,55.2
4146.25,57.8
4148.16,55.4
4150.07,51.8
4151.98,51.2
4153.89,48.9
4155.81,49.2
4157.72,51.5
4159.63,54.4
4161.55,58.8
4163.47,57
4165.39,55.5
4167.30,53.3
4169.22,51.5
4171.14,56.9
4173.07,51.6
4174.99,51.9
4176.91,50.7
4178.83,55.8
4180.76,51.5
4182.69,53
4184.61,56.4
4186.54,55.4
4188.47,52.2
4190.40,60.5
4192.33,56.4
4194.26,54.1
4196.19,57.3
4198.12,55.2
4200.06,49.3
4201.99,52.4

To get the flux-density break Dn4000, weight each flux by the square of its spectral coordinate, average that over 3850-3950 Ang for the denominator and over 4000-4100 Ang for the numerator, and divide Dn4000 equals 1.89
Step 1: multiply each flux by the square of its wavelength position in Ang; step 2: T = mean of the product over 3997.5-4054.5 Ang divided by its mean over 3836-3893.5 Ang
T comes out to 2.14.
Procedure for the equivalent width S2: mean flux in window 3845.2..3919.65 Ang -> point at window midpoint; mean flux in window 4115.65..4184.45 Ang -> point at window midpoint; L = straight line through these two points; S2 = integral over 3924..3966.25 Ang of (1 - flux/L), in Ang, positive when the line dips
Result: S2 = 9.73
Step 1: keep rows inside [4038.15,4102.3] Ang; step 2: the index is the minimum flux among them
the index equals 45.5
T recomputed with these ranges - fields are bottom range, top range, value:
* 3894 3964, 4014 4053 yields 1.75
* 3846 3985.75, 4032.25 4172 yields 1.85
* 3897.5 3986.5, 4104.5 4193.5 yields 1.80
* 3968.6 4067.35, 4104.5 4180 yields 1.12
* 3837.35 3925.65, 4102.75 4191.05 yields 1.87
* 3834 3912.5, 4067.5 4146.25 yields 1.97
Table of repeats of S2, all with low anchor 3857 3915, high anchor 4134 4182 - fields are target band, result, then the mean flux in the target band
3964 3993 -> 4.2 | 35.4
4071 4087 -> -2.0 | 54.9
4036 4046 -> -2.6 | 57.9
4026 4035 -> -2.7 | 58.8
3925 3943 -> 7.6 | 21.7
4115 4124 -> -0.6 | 55.4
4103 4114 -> -0.6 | 53.9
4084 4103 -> -2.2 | 55.5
